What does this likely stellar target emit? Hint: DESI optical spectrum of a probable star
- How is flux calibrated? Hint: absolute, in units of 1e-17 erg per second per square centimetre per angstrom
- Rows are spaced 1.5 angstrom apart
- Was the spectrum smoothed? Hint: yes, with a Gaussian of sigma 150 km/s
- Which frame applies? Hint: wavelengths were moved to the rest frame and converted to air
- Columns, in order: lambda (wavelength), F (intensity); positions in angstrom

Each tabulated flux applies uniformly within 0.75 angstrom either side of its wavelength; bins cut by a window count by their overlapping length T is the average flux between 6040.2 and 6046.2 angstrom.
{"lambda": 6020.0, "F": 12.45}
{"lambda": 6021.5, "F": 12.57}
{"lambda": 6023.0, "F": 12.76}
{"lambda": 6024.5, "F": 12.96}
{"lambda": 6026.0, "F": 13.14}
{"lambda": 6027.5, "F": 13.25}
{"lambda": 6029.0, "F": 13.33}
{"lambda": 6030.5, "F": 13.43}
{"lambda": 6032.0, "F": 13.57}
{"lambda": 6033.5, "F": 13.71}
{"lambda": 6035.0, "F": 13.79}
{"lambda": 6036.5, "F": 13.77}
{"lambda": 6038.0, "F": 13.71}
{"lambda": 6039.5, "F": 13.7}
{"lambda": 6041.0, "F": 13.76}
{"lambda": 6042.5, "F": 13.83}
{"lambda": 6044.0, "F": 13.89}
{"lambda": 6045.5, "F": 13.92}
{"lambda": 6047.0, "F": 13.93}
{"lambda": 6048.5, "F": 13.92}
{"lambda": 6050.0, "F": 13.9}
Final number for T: 13.8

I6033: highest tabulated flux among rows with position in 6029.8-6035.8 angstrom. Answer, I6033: 13.79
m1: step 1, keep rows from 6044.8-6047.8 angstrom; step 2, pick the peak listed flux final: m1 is 13.93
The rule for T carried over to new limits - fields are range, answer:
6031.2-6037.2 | 13.7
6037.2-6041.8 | 13.7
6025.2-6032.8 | 13.3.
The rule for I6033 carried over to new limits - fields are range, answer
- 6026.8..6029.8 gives 13.33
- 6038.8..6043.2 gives 13.83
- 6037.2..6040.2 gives 13.71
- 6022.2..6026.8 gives 13.14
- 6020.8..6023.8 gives 12.76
